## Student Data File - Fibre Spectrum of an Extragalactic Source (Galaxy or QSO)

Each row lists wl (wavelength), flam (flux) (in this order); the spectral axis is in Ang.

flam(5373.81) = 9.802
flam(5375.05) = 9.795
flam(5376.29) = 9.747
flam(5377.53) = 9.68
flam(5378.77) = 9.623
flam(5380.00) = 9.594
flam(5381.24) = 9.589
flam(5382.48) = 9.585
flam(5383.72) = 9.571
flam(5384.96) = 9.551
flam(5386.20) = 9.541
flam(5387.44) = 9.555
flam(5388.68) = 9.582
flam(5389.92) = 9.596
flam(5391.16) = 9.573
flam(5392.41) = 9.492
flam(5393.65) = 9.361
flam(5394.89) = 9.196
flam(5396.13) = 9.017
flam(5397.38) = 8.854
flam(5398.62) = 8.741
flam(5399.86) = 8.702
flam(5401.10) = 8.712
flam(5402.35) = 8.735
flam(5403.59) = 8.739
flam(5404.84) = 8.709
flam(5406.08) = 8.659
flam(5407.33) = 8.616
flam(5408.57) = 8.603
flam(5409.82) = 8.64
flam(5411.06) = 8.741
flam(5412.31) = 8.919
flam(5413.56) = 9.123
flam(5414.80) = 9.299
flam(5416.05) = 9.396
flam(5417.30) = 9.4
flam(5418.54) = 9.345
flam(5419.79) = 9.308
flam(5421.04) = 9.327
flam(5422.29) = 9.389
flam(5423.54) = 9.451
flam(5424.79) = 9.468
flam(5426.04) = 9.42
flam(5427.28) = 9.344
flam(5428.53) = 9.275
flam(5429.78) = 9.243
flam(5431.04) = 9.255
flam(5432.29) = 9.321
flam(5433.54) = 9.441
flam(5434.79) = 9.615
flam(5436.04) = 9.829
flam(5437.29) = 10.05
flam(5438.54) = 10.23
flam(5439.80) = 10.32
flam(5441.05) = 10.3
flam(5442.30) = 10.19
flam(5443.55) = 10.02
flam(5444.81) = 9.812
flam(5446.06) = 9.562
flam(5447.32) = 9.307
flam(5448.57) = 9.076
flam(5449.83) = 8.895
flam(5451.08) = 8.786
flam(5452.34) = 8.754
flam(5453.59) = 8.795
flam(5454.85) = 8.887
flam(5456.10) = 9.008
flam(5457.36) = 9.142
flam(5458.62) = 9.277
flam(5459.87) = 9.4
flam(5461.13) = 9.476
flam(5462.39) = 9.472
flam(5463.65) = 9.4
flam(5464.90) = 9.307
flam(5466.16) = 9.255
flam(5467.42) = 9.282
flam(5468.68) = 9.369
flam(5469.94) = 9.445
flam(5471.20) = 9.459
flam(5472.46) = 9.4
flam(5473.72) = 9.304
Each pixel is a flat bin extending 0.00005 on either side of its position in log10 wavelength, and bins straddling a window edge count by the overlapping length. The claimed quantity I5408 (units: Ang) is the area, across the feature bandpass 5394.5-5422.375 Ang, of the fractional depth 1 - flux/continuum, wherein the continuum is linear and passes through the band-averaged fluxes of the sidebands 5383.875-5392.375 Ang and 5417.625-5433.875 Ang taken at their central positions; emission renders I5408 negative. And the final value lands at 1.4 Ang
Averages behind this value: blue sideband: 9.56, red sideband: 9.35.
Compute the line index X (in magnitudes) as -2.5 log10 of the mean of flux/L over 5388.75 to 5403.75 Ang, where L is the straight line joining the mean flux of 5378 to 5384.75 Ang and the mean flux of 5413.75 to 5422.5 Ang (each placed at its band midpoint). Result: 0.05 mag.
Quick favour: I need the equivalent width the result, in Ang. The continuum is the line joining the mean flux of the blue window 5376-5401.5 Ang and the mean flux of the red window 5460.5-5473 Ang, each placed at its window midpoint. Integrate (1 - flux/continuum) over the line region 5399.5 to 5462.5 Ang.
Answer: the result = 0.7 Ang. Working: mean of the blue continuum 9.38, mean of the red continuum 9.38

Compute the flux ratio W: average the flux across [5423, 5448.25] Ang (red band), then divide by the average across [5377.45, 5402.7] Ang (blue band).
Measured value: 1.04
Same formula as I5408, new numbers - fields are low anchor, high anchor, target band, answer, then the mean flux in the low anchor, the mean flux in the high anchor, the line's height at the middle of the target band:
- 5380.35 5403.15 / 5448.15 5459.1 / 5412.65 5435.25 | -0.6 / 9.27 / 8.95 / 9.1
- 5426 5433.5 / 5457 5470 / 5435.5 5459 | -0.4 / 9.31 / 9.35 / 9.33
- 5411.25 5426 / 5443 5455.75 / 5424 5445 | -1.1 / 9.29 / 9.18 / 9.23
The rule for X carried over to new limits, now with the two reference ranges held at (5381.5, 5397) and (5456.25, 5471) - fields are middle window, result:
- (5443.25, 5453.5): 0.016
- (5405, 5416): 0.068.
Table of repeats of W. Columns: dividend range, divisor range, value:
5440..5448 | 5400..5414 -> 1.13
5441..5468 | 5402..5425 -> 1.03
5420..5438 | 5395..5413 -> 1.08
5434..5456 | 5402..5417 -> 1.08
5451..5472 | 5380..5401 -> 0.99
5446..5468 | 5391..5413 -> 1.03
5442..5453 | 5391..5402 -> 1.03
